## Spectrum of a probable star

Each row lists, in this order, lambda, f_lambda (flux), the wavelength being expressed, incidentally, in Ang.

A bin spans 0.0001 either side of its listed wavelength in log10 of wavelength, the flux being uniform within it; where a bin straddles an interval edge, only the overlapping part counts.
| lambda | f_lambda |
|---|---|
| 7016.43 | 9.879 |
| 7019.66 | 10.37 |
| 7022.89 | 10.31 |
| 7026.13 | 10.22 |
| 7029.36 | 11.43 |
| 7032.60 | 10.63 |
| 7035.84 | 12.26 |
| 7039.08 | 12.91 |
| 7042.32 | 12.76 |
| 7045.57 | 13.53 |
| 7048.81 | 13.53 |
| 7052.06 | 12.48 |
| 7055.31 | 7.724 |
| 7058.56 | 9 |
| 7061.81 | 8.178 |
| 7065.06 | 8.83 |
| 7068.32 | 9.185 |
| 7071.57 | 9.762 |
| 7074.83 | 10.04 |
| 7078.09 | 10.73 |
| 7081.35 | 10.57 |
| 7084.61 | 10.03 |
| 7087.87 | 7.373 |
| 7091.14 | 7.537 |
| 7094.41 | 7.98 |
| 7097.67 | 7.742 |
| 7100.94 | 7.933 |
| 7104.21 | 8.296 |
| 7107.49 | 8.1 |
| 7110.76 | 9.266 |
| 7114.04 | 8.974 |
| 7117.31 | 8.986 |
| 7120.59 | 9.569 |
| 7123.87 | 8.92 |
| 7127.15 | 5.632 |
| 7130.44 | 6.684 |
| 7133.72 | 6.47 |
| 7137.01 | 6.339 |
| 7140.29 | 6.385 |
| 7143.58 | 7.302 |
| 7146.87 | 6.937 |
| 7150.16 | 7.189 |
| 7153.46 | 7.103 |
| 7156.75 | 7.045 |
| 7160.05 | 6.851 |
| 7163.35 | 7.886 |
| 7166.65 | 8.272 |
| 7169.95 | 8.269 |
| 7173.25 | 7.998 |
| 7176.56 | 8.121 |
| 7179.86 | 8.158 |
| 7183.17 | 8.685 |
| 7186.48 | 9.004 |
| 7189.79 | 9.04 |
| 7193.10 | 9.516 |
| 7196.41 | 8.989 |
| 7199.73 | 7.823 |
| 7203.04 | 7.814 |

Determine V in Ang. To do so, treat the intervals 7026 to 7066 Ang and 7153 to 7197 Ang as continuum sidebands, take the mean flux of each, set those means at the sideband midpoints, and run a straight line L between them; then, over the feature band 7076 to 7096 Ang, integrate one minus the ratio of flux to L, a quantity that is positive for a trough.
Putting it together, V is 2.3 Ang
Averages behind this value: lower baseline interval 11.1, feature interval 9.06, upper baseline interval 8.22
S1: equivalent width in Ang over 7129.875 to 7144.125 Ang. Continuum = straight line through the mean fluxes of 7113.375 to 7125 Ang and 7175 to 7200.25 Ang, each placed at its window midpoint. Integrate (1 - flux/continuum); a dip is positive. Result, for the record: 3.9 Ang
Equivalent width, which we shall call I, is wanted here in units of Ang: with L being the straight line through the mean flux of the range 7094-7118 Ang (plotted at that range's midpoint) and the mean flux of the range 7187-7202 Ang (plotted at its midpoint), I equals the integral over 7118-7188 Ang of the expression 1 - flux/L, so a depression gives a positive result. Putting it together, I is 8.5 Ang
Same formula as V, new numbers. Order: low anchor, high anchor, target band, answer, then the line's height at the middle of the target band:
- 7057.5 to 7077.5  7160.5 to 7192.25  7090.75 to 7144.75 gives 6.5 Ang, 8.84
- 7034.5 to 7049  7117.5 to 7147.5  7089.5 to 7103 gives 2.4 Ang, 9.52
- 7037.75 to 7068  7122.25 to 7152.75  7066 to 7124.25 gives -0.7 Ang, 8.89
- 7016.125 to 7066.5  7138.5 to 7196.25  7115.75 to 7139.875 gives 3.8 Ang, 8.84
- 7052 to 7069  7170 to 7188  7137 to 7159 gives 4.1 Ang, 8.52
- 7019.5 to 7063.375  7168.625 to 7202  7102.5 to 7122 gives 2.0 Ang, 9.86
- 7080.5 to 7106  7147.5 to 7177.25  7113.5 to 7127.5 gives -1.0 Ang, 8.06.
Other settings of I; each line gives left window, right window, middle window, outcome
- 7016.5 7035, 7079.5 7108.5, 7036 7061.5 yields -4.3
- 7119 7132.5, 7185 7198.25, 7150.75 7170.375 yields 2.2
